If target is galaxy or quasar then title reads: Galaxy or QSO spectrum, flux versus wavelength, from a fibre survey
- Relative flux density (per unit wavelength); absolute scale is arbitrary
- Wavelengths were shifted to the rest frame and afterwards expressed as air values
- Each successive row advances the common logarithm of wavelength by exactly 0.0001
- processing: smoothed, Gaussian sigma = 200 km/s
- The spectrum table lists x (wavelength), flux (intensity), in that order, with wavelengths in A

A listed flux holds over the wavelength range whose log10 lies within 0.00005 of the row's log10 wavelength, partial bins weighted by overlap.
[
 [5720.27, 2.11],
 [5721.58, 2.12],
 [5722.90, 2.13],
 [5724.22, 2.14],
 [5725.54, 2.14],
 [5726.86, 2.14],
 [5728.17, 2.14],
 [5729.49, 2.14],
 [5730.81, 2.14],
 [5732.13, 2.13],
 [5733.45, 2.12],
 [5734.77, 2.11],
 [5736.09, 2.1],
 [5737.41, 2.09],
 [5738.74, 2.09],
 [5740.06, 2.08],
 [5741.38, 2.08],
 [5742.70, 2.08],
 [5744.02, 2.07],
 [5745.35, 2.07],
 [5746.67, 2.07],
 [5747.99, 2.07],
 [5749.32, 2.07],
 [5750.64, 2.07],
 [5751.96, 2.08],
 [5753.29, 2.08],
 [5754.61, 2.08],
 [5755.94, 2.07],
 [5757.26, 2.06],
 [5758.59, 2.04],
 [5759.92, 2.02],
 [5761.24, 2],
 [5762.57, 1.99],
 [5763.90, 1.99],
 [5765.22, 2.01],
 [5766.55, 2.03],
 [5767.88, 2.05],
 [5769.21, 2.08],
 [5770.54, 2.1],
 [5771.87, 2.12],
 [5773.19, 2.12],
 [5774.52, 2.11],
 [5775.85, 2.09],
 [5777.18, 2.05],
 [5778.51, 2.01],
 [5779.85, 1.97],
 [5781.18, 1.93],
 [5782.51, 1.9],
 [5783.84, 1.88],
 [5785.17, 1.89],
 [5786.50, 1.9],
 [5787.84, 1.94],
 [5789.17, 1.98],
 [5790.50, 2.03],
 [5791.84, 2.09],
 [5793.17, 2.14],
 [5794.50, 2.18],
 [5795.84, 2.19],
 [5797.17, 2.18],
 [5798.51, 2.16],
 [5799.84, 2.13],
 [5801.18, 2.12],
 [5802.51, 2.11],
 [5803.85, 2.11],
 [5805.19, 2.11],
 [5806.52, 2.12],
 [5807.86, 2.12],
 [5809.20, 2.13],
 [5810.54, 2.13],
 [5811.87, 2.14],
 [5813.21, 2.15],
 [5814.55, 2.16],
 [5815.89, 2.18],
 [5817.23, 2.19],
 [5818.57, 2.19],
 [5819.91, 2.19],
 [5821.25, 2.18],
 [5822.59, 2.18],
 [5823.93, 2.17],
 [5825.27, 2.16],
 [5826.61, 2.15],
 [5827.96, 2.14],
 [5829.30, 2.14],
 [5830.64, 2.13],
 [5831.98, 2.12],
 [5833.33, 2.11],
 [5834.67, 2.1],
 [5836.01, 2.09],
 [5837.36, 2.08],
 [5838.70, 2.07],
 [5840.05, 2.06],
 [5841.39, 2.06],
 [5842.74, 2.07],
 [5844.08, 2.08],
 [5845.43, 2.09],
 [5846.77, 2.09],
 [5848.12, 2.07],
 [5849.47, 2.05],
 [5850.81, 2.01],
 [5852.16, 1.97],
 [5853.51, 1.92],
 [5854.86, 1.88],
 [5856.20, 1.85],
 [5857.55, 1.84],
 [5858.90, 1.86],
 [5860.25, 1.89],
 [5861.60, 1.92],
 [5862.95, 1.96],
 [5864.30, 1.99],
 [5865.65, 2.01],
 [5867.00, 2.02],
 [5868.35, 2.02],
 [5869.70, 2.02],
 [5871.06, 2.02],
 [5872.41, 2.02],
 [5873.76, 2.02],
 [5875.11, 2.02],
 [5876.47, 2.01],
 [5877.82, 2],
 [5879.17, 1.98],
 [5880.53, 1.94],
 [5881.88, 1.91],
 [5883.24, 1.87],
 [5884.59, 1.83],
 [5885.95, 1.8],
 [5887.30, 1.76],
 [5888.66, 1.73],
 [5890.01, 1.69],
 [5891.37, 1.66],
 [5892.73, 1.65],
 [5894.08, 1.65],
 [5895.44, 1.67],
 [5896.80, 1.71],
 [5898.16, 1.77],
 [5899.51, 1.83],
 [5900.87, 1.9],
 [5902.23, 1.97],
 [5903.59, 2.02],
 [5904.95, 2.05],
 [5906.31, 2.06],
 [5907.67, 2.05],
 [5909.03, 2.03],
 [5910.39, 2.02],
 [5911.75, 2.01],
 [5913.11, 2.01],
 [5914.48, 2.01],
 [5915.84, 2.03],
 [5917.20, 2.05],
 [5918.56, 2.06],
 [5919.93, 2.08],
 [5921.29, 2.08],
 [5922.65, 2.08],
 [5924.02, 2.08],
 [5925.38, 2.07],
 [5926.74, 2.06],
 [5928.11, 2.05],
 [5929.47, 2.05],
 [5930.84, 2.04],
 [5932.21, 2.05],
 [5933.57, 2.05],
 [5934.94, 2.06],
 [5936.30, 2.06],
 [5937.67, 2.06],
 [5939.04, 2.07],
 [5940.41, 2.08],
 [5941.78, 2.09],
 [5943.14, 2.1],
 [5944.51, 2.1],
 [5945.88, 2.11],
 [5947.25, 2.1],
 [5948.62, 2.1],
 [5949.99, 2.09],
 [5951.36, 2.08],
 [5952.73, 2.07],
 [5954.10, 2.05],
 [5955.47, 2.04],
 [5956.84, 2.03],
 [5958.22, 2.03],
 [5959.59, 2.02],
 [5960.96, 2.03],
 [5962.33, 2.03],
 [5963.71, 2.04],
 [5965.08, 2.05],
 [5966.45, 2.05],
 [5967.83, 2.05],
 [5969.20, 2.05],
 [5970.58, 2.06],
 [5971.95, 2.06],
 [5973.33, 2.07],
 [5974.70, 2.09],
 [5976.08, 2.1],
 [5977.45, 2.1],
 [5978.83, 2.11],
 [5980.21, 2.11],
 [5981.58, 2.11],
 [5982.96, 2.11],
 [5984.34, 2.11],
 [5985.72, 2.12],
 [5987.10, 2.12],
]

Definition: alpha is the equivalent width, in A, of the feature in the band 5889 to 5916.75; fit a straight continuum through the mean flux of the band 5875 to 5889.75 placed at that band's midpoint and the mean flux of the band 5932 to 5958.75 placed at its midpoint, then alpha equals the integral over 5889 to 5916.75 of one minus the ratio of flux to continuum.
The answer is 0.8 A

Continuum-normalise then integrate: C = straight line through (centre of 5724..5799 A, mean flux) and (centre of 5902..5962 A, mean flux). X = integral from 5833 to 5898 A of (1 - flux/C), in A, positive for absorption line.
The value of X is 3.8 A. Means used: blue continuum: 2.06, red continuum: 2.06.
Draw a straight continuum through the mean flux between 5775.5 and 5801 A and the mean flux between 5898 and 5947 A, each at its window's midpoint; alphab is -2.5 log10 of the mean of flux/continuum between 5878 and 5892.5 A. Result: 0.12 mag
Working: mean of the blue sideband 2.03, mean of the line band 1.82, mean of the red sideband 2.04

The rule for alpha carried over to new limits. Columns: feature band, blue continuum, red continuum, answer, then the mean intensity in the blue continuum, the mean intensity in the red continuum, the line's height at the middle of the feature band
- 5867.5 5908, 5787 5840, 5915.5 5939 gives 3.8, 2.13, 2.06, 2.08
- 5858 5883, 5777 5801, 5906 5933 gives 0.8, 2.03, 2.05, 2.04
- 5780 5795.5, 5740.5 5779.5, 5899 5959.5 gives 0.5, 2.06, 2.05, 2.06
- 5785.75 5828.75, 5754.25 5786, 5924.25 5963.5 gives -2.0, 2.02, 2.06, 2.03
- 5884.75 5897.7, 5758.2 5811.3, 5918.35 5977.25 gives 2.2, 2.06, 2.06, 2.06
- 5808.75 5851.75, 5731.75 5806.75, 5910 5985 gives -1.2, 2.06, 2.06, 2.06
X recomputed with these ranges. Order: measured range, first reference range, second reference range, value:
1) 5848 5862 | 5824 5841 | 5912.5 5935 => 1.14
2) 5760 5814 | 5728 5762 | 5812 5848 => 1.08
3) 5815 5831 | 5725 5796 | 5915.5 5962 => -0.83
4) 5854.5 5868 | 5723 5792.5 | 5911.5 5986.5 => 0.89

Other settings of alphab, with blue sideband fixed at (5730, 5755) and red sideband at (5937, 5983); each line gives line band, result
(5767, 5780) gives 0.01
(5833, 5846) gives 0.00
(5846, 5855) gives 0.04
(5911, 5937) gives 0.01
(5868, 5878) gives 0.03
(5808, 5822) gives -0.04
